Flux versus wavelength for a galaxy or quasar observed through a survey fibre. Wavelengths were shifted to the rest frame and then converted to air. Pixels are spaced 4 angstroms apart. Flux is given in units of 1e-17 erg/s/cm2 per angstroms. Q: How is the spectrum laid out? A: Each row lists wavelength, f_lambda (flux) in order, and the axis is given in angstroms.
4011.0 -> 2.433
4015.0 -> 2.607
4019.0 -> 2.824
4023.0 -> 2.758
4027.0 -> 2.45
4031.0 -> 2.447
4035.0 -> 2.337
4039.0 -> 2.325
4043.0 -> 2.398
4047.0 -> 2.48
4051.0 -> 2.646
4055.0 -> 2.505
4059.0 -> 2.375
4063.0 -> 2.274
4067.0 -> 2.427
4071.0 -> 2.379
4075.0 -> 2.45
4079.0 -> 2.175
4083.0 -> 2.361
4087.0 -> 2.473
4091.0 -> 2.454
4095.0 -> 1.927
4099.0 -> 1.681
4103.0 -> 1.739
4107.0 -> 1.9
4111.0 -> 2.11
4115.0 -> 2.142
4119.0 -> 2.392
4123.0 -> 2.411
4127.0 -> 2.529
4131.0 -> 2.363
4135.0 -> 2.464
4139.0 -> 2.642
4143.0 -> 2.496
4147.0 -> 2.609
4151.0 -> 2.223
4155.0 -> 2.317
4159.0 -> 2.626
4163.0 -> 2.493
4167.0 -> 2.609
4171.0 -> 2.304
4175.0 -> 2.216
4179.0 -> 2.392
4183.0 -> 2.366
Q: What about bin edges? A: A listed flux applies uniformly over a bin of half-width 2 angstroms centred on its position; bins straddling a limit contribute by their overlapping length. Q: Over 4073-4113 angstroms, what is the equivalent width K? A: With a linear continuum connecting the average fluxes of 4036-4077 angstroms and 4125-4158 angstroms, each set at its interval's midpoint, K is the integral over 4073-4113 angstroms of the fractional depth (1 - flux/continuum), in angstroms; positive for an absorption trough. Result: 5.1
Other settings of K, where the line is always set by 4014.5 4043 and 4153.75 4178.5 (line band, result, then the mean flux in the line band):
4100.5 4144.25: 3.17 angstroms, 2.28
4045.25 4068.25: 0.47 angstroms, 2.45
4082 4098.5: 1.58 angstroms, 2.24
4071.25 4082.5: 0.72 angstroms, 2.33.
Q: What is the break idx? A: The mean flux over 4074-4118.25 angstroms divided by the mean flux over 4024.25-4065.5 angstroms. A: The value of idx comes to 0.9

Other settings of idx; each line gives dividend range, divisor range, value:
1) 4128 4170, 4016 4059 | 0.99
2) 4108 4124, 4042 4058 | 0.89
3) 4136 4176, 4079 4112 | 1.18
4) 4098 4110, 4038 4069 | 0.74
